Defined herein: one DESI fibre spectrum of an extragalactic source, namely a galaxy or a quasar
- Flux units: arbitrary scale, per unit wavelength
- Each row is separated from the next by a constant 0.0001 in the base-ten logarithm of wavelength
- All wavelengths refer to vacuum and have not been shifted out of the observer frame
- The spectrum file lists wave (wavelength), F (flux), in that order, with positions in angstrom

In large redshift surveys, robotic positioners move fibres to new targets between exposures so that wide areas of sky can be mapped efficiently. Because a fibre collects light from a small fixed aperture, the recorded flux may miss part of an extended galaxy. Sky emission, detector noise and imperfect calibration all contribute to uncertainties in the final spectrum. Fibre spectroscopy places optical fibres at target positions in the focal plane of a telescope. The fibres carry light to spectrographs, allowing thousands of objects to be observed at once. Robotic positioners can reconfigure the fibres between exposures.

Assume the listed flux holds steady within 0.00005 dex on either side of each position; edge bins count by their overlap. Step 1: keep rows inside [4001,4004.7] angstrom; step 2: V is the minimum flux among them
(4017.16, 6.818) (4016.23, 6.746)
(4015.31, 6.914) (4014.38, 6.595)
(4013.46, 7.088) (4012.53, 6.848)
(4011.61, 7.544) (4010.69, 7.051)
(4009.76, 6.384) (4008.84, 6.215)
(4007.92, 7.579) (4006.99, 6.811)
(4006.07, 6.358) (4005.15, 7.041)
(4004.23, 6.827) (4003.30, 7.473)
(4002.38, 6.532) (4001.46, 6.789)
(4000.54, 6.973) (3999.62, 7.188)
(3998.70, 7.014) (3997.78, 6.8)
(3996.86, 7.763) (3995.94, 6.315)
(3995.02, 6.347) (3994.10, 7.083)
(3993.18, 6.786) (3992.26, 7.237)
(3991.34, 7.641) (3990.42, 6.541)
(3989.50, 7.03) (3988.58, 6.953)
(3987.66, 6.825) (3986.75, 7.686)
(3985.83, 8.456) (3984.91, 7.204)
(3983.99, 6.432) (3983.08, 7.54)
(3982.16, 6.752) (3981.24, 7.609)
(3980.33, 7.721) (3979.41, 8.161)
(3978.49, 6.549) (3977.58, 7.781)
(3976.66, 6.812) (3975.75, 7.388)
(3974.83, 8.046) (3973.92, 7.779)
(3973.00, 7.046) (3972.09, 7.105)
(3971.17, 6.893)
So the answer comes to 6.532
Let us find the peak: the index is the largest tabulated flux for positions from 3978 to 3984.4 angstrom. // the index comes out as 8.161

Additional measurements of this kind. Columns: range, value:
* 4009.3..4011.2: 7.051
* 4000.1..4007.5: 7.473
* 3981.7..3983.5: 7.54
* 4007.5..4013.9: 7.579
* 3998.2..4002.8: 7.188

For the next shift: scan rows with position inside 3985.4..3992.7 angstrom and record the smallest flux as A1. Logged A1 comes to 6.541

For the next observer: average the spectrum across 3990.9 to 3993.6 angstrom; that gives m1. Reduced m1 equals 7.22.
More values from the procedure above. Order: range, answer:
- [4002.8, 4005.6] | 7.09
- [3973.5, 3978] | 7.56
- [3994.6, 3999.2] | 6.86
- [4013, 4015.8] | 6.87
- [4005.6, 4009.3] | 6.75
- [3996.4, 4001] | 7.15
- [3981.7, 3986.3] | 7.27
